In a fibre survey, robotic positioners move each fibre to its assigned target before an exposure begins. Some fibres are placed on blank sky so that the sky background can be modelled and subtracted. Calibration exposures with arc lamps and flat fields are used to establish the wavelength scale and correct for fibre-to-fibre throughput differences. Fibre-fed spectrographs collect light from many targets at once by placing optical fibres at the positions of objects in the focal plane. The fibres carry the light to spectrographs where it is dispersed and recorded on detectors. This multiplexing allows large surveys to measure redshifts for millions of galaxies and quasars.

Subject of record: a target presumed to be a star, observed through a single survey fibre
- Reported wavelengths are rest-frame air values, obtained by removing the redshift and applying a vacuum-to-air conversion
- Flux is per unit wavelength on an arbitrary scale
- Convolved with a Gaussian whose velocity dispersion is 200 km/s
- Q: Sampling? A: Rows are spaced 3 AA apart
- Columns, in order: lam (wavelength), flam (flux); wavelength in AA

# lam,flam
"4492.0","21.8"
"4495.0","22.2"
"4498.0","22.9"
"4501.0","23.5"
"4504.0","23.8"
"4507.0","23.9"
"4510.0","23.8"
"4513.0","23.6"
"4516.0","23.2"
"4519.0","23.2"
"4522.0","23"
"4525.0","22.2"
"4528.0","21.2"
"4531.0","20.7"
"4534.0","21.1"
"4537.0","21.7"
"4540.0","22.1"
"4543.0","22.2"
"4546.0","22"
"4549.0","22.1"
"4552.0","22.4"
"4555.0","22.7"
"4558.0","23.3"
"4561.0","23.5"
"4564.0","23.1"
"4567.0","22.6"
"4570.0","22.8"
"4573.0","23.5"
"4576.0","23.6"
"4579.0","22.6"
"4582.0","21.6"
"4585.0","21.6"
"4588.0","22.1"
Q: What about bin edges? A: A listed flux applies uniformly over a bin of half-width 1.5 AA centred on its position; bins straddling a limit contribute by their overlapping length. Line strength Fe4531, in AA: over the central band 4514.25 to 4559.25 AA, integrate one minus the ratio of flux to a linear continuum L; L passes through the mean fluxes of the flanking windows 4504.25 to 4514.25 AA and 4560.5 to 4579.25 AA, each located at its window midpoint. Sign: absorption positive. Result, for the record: 2.4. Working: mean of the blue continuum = 23.8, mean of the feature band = 22.2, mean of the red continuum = 23.1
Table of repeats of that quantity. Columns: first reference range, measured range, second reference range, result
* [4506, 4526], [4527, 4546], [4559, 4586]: 1.28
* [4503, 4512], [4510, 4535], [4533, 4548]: 0.60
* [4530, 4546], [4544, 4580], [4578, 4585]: -1.71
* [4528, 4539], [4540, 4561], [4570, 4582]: -0.56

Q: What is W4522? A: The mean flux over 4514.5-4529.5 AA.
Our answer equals 22.6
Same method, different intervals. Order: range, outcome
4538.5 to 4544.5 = 22.2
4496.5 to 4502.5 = 23.2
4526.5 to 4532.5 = 20.9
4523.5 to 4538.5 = 21.4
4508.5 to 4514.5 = 23.7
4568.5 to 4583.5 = 22.8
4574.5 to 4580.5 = 23.1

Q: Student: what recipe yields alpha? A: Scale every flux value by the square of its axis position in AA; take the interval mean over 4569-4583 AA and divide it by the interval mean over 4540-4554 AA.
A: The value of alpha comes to 1.04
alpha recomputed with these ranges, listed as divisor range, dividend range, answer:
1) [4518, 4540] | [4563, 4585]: 1.06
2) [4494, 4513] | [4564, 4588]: 1.00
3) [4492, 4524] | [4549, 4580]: 1.01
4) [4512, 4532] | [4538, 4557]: 1.00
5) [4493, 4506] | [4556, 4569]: 1.03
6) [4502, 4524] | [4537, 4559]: 0.97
